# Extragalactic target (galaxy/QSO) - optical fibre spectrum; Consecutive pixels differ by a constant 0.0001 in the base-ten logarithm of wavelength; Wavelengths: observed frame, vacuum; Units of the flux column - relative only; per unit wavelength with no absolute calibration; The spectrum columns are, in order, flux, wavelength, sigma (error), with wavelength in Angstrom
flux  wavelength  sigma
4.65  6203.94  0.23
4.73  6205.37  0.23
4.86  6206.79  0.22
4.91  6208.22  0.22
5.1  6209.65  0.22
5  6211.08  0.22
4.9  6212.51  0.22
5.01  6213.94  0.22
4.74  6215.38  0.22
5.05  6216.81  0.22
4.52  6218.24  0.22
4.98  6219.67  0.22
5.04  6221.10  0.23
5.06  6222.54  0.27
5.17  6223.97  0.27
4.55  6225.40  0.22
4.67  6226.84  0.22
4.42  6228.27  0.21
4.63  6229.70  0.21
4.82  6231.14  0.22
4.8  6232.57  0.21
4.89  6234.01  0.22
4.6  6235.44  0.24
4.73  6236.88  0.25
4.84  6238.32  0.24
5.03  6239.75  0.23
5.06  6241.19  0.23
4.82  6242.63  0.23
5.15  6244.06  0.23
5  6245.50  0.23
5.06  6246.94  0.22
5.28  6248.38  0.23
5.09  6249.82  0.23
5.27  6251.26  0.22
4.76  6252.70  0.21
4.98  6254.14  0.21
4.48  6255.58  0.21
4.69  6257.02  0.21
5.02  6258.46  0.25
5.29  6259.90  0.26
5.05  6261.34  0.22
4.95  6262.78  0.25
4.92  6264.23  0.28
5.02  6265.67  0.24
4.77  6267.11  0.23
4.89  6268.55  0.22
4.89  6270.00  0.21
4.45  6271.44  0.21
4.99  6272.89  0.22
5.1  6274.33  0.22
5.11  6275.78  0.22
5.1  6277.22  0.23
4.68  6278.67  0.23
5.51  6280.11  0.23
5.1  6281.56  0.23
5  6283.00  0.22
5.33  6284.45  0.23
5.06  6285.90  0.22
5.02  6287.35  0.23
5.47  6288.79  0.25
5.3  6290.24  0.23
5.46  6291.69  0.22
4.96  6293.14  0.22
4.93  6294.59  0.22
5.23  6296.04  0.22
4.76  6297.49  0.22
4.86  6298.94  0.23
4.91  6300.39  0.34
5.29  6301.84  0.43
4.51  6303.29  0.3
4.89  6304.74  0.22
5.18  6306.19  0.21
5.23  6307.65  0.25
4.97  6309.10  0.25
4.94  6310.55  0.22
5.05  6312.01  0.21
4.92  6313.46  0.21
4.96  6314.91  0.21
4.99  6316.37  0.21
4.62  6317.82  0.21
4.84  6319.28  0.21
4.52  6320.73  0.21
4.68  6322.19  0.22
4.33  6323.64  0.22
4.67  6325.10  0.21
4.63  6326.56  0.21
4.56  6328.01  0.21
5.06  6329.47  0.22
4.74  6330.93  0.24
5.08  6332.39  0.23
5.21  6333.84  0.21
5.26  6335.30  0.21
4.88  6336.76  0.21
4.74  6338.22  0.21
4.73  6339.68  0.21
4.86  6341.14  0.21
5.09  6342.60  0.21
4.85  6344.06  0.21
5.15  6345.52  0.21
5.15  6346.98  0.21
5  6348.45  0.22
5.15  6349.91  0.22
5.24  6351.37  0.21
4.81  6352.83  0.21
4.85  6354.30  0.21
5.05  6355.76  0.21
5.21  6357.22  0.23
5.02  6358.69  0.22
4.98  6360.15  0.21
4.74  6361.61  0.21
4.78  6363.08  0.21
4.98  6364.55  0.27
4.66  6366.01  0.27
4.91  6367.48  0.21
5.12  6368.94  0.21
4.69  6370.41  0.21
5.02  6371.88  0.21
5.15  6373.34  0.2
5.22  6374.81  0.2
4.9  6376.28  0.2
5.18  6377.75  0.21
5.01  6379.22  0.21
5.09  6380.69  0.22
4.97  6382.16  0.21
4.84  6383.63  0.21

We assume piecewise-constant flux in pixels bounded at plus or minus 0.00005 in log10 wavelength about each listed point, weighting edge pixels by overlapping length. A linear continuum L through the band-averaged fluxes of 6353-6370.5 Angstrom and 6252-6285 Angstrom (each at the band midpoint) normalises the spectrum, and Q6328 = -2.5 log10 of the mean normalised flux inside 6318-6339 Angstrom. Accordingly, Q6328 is 0.03 mag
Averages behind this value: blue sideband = 4.96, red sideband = 4.92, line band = 4.79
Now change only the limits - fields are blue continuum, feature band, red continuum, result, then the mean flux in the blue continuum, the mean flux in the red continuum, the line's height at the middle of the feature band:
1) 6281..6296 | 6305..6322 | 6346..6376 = 0.04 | 5.17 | 4.99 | 5.1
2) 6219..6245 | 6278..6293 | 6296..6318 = -0.06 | 4.85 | 4.96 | 4.93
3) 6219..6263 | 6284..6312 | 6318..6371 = -0.04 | 4.91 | 4.89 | 4.9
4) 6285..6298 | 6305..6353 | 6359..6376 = 0.03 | 5.14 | 4.93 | 5.04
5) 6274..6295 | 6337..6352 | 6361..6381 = 0.01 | 5.15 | 4.96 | 5.01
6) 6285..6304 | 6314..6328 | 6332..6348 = 0.07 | 5.06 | 5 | 5.02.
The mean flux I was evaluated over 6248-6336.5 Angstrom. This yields 4.96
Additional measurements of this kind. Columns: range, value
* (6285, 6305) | 5.05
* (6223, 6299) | 4.96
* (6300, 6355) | 4.91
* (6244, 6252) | 5.14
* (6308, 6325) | 4.81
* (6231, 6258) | 4.92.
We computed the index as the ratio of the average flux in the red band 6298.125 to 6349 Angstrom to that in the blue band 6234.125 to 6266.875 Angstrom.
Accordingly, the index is 0.99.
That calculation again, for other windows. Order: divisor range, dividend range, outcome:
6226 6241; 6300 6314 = 1.05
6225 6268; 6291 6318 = 1.02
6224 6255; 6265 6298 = 1.03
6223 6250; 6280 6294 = 1.07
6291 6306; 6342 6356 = 1.01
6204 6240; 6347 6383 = 1.03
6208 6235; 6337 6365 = 1.02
